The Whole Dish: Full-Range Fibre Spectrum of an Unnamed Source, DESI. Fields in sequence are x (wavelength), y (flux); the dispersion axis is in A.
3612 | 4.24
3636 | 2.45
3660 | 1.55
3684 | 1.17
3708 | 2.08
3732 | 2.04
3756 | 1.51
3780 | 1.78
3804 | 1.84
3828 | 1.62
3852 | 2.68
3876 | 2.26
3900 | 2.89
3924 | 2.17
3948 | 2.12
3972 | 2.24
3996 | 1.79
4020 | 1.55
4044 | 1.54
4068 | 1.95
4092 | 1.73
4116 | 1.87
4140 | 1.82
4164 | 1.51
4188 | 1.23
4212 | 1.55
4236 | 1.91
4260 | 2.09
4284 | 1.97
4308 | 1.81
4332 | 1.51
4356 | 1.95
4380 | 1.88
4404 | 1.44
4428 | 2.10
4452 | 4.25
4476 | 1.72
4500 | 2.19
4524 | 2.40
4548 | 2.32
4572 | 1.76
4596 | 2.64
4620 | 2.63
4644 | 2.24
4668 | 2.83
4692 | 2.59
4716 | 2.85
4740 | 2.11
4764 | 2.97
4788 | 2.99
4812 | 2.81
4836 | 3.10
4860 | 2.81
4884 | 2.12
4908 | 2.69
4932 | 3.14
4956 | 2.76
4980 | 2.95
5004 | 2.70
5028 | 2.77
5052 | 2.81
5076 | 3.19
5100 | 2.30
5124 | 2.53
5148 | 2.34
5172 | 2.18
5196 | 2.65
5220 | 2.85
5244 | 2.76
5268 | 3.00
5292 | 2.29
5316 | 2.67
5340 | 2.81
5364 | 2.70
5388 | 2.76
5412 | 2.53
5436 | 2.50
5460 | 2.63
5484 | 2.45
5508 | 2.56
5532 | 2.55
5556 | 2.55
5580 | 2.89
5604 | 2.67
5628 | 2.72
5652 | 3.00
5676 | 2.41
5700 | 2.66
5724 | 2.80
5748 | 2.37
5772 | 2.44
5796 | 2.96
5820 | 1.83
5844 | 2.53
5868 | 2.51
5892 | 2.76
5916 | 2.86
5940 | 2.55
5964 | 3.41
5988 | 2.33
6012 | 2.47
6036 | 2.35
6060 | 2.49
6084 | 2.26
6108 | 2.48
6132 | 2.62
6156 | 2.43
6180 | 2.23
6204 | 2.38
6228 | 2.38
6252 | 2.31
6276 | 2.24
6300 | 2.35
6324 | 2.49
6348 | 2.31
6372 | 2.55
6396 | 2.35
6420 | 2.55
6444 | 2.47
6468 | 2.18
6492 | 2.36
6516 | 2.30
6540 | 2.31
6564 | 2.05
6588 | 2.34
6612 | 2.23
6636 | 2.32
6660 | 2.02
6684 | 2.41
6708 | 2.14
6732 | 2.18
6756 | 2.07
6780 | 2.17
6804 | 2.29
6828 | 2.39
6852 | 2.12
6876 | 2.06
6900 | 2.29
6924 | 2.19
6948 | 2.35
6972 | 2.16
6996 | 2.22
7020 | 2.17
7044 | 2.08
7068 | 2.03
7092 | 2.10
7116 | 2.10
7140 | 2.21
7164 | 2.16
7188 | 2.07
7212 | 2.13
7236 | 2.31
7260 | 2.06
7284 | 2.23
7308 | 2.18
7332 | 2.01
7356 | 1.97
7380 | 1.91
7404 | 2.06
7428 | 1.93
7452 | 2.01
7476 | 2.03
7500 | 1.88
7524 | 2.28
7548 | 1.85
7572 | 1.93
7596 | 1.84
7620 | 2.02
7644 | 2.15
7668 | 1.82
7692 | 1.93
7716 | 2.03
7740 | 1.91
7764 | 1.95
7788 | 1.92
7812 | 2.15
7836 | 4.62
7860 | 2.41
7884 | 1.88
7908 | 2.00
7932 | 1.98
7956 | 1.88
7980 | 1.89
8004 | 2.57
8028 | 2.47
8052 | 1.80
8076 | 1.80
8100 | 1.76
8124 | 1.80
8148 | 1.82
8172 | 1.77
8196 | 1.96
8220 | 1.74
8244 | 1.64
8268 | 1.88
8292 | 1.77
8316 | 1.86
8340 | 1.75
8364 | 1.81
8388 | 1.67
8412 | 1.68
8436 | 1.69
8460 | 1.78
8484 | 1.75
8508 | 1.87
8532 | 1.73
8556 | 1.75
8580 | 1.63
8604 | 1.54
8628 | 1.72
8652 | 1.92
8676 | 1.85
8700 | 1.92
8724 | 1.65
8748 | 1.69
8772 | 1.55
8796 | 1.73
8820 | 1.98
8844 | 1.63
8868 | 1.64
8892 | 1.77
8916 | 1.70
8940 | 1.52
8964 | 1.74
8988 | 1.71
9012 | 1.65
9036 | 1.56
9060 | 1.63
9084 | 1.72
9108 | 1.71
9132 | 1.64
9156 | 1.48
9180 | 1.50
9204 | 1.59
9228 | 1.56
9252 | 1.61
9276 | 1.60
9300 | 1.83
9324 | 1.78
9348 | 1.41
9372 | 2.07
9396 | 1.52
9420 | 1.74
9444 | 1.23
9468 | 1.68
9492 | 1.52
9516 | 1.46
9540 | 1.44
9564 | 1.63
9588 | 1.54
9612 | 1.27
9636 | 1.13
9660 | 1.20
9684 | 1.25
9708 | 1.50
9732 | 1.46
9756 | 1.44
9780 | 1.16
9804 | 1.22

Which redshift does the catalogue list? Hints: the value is 0.192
